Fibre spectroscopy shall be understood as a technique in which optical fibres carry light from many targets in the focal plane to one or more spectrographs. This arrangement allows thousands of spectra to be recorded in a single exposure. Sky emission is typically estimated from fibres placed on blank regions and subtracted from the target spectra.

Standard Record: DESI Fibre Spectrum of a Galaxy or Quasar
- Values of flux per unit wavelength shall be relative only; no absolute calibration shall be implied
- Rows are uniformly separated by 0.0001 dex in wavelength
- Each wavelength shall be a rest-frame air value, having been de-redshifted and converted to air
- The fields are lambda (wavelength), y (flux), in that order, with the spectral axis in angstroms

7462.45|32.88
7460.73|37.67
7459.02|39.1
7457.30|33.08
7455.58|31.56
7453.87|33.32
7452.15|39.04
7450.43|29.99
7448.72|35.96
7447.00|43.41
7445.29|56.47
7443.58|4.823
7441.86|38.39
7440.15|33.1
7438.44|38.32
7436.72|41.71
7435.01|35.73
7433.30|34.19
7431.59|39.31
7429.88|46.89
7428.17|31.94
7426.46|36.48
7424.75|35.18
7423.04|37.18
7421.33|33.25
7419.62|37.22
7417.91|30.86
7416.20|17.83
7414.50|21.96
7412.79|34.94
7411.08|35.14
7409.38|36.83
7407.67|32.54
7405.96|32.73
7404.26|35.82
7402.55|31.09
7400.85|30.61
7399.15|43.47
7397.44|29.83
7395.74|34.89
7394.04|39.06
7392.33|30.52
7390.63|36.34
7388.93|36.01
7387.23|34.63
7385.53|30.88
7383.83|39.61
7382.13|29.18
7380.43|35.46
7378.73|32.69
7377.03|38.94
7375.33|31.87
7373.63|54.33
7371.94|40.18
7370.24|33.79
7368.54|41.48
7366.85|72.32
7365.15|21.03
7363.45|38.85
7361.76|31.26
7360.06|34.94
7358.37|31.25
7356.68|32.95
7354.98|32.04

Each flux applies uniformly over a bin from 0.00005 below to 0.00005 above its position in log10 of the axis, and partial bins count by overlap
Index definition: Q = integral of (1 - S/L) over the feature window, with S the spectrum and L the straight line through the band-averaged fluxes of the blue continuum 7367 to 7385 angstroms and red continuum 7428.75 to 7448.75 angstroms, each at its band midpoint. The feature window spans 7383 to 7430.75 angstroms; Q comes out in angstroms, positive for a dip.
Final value 5.1 angstroms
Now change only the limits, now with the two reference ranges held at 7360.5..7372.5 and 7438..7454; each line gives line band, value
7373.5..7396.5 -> 1.9 angstroms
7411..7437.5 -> 1.5 angstroms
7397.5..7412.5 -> 1.2 angstroms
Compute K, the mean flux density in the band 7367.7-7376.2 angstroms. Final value 40.3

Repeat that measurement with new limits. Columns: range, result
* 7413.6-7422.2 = 28.3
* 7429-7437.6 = 39.5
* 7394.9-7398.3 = 32.3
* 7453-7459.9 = 34.3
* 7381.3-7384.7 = 34.4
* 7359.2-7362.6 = 33.1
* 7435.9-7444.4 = 31.3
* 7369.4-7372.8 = 37.1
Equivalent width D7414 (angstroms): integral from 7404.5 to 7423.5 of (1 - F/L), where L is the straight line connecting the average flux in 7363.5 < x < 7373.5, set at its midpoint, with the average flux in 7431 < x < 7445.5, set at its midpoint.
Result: 2.8 angstroms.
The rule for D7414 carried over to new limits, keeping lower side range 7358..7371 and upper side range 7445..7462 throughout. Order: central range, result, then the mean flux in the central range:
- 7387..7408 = 1.94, 34.5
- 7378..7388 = 1.16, 33.7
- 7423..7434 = 0.06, 37.4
